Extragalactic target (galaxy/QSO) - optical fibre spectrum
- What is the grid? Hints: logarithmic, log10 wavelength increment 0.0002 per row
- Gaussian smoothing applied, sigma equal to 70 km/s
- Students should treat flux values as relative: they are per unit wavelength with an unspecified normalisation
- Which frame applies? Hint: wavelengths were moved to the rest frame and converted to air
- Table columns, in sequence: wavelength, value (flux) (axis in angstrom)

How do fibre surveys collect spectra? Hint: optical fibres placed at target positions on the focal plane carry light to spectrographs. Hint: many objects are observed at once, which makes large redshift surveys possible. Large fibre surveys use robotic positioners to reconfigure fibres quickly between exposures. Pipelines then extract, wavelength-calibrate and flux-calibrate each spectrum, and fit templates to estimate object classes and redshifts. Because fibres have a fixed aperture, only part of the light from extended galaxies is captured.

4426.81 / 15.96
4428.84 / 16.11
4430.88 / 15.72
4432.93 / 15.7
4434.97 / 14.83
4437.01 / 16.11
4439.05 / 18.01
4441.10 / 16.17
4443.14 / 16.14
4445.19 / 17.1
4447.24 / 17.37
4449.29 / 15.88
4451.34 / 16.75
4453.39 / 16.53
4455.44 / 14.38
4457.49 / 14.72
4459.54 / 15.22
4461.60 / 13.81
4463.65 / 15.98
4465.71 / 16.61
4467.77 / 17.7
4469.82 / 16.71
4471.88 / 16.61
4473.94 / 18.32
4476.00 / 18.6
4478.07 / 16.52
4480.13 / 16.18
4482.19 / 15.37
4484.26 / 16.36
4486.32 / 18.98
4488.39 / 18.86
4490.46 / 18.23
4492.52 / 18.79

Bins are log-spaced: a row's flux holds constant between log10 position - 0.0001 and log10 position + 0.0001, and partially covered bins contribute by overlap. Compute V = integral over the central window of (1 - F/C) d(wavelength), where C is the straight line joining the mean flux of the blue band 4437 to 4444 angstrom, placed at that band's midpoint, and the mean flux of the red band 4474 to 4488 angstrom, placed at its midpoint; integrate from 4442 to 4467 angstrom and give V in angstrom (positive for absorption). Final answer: 1.4 angstrom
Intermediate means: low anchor 16.7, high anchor 17.2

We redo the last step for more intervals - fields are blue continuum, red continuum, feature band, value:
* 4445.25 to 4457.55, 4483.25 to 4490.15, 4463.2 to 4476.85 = -0.1 angstrom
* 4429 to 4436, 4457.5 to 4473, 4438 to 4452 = -1.0 angstrom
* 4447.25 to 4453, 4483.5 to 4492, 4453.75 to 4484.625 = 2.1 angstrom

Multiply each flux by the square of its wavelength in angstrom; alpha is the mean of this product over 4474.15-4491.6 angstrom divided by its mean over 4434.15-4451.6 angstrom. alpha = 1.08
